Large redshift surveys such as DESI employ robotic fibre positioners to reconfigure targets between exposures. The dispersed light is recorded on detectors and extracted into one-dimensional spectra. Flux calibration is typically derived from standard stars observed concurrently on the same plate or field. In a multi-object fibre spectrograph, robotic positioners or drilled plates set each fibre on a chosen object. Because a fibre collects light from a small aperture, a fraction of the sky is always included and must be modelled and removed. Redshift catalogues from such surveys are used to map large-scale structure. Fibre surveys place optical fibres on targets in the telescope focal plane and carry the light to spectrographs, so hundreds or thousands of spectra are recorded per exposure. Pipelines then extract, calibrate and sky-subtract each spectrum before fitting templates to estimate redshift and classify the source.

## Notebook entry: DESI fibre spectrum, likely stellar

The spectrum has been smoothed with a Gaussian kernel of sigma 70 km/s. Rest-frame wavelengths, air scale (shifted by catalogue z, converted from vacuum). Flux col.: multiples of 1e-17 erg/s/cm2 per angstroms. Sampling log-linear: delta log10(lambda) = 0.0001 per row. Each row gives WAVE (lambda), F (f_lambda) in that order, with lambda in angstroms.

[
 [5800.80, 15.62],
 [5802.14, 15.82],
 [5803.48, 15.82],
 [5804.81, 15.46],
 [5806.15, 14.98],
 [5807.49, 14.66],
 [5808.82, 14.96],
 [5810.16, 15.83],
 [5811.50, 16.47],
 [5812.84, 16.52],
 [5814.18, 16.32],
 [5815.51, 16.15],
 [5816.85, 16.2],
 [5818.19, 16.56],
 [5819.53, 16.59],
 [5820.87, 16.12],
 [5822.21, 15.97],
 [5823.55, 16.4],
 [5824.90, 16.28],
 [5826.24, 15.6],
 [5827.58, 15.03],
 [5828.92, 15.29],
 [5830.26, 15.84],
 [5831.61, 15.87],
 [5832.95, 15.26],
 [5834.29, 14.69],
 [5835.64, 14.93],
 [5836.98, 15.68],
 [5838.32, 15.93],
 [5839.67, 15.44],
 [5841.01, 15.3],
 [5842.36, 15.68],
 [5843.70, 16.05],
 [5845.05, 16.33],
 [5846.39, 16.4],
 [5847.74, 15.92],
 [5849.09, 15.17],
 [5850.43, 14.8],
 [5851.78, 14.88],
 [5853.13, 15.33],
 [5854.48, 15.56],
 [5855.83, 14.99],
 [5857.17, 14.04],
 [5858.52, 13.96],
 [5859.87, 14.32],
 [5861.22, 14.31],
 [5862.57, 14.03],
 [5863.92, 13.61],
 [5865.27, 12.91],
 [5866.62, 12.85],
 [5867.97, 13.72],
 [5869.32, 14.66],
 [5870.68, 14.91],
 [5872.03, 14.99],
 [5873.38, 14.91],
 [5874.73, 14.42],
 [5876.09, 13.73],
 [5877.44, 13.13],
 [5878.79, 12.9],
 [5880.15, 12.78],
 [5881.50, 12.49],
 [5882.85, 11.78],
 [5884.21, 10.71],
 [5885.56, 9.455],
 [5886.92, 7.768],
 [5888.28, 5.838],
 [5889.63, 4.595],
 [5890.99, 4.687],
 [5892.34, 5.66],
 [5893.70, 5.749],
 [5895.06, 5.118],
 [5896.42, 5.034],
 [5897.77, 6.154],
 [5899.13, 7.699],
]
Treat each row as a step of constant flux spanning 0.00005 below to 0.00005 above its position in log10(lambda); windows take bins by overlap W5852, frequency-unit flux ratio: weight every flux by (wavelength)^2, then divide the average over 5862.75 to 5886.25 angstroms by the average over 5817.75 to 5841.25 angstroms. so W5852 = 0.9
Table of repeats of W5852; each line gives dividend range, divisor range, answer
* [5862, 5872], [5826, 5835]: 0.92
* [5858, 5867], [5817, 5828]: 0.87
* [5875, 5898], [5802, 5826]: 0.57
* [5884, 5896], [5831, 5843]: 0.42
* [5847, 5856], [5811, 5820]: 0.94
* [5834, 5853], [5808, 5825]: 0.97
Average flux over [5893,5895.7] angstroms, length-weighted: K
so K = 5.43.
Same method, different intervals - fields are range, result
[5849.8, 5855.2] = 15.1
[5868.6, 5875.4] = 14.8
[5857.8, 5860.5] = 14.1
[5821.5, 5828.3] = 15.8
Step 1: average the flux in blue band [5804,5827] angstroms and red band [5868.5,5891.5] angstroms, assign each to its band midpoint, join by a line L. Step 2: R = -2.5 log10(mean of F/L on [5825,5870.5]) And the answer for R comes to -0.100 mag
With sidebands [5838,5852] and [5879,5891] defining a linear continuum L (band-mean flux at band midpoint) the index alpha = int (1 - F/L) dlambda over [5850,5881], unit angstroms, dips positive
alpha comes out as -4.8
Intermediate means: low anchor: 15.6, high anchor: 9.29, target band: 14.1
